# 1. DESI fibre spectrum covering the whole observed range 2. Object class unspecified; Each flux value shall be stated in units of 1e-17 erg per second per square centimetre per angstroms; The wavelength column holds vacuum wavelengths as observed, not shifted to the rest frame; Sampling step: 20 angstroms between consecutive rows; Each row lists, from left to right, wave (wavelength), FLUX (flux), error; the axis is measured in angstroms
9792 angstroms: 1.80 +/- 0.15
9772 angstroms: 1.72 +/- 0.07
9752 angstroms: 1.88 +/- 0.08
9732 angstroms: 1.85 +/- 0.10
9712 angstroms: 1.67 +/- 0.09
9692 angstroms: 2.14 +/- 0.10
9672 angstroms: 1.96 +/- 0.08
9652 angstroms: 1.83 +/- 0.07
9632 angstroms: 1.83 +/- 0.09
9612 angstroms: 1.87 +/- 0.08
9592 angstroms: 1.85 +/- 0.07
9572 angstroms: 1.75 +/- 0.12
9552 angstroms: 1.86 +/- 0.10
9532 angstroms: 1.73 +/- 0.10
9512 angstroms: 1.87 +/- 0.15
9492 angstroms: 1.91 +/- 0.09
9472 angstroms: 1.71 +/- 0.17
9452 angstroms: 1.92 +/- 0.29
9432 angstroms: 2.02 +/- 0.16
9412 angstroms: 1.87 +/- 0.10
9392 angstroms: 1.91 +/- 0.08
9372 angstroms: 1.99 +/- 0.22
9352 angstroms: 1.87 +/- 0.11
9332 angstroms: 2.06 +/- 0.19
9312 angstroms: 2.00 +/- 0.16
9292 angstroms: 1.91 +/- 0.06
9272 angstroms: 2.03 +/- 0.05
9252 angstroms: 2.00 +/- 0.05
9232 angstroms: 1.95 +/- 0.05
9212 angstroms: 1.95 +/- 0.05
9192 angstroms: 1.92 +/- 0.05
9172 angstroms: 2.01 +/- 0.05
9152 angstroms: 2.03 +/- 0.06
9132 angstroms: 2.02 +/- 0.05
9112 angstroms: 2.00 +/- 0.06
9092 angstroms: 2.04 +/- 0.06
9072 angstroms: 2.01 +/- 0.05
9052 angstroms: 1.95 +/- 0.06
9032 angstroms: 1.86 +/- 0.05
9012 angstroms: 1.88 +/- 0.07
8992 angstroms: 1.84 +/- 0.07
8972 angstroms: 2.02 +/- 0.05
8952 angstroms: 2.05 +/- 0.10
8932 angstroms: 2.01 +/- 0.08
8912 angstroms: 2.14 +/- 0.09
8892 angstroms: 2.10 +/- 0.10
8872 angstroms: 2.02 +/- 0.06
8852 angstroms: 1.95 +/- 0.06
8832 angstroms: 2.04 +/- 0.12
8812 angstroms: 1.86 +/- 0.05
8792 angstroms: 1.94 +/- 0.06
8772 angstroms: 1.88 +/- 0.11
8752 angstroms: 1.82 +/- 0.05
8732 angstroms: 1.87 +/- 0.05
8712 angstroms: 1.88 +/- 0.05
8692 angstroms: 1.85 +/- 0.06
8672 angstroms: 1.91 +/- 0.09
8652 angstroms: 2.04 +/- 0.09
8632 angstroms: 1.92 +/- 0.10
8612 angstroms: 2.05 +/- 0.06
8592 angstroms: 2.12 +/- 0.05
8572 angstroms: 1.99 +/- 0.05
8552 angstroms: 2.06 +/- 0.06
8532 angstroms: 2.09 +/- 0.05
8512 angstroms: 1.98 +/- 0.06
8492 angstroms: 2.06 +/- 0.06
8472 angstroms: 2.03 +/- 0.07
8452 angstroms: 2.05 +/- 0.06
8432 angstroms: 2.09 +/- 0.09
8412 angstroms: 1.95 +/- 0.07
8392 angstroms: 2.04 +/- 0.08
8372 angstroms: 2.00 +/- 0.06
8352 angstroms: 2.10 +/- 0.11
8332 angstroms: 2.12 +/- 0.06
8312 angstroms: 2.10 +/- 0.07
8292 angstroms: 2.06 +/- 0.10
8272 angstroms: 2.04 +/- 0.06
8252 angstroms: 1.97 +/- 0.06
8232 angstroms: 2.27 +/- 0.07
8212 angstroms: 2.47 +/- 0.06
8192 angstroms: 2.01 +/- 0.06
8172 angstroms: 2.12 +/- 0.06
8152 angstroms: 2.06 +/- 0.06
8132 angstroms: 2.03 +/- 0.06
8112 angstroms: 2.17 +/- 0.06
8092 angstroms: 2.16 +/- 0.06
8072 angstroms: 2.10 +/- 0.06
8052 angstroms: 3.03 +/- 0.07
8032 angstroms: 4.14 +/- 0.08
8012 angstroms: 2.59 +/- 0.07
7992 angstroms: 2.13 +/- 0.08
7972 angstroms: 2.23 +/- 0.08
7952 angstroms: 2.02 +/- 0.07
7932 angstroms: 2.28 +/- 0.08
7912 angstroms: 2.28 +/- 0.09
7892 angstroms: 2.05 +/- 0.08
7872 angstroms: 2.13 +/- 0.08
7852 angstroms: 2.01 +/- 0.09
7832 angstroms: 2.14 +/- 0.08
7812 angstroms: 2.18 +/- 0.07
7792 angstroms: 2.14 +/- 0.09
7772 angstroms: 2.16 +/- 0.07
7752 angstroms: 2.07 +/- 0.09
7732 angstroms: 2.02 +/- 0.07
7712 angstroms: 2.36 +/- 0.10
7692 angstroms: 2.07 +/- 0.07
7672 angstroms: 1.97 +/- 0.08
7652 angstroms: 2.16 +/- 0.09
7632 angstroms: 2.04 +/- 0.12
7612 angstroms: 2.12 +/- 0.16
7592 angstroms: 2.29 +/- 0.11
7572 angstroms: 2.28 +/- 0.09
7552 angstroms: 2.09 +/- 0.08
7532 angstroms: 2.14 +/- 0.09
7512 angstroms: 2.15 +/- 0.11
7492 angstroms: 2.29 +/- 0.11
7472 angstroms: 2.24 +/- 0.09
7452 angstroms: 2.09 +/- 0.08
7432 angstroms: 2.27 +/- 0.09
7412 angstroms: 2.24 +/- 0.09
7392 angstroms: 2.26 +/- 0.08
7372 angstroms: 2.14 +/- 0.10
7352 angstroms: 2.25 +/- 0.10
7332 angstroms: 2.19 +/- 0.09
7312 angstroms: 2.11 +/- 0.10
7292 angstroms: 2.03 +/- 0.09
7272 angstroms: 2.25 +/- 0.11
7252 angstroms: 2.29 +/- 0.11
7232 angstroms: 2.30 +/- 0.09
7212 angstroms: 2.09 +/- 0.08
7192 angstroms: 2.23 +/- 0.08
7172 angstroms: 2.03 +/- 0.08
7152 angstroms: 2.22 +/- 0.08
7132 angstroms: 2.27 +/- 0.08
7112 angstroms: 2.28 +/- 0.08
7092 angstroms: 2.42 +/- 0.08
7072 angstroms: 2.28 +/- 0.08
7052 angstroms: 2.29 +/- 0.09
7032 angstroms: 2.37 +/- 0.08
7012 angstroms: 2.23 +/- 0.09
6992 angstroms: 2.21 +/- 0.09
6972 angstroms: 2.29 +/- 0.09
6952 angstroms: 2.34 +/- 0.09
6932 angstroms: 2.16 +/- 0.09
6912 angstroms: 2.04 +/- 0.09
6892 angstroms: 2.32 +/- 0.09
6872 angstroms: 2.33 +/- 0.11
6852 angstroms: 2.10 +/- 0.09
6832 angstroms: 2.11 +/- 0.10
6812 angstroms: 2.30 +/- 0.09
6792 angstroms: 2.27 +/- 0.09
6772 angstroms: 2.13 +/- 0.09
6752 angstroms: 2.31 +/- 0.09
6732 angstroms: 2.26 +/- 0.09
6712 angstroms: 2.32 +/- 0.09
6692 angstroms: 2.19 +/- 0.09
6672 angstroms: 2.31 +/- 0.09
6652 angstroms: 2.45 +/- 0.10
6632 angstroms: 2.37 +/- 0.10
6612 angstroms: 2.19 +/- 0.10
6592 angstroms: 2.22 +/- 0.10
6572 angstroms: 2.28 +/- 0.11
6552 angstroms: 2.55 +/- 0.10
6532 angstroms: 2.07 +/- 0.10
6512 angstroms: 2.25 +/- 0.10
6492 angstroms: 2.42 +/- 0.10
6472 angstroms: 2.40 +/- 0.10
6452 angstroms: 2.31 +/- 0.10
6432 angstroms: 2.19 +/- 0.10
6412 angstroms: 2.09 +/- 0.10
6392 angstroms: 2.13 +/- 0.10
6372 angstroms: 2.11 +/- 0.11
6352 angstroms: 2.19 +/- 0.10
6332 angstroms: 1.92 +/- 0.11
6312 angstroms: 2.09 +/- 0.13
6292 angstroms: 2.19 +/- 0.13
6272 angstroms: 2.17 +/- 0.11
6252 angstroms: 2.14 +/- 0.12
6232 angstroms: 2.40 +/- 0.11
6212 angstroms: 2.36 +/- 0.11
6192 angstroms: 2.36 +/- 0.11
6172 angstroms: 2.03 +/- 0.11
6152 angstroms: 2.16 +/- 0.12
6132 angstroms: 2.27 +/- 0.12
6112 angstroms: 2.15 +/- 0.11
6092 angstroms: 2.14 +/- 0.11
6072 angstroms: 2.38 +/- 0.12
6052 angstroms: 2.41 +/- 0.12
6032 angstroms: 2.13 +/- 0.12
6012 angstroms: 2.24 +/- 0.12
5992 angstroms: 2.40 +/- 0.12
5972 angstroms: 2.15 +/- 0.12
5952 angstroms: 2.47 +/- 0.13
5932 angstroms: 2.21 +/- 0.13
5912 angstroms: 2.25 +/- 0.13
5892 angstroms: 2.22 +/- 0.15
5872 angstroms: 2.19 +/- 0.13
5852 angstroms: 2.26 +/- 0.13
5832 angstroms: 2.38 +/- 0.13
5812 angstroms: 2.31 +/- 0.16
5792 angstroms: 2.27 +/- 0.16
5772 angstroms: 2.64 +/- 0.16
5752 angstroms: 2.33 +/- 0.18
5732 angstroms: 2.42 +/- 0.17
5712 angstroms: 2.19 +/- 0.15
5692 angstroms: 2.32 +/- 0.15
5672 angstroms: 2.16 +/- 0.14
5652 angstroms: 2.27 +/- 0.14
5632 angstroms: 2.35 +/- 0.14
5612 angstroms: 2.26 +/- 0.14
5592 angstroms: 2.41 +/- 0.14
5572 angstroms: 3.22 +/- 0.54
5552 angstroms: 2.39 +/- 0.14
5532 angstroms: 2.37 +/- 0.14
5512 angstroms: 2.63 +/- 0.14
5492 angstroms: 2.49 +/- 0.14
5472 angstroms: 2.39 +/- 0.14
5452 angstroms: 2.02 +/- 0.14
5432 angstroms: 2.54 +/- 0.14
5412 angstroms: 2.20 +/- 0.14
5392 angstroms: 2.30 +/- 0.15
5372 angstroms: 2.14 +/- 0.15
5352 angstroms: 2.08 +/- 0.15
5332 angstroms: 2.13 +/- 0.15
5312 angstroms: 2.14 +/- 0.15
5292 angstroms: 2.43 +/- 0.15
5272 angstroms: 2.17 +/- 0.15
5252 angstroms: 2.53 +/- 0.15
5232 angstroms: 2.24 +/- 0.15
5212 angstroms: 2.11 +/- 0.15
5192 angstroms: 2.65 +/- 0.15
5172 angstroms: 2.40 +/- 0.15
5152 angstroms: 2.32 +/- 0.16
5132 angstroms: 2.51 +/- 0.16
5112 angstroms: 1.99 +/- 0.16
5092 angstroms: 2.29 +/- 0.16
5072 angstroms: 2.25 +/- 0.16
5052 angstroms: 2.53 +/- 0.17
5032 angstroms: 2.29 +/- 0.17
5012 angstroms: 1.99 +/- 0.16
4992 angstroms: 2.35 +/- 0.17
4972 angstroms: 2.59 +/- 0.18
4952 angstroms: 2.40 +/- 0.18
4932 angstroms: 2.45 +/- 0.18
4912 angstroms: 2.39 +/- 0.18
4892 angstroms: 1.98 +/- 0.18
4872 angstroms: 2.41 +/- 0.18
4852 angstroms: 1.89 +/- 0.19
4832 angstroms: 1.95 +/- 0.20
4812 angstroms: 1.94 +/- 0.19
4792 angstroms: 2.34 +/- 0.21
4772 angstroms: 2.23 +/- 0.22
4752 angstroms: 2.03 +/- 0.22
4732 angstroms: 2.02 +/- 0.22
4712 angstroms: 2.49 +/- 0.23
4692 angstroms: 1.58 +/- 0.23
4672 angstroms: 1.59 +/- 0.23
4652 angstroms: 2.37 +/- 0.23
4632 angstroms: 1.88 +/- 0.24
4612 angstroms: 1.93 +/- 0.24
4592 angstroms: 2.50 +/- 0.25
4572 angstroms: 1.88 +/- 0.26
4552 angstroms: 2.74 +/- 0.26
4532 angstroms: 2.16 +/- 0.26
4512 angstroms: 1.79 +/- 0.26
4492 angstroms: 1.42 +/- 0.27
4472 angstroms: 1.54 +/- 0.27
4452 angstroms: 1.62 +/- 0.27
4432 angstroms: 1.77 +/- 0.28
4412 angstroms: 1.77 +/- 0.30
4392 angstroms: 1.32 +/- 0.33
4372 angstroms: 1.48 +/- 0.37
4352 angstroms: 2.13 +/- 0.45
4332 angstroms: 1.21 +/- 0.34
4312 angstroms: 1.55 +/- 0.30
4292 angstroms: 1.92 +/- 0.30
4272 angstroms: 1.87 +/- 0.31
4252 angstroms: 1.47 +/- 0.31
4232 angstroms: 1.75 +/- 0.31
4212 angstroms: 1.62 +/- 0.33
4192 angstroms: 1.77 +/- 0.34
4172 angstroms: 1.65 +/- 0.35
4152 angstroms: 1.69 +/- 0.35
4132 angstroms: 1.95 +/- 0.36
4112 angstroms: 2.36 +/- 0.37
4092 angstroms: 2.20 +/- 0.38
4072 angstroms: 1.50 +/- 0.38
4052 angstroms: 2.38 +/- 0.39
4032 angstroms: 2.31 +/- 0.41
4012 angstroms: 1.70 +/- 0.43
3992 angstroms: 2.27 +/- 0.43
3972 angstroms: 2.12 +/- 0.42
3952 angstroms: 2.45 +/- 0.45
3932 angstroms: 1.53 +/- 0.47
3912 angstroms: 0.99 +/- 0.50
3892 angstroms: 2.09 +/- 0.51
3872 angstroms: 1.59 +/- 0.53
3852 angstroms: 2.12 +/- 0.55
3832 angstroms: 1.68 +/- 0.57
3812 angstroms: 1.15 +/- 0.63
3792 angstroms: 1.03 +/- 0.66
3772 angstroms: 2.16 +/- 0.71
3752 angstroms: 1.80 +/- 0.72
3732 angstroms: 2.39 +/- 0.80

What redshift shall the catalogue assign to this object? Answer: 0.222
